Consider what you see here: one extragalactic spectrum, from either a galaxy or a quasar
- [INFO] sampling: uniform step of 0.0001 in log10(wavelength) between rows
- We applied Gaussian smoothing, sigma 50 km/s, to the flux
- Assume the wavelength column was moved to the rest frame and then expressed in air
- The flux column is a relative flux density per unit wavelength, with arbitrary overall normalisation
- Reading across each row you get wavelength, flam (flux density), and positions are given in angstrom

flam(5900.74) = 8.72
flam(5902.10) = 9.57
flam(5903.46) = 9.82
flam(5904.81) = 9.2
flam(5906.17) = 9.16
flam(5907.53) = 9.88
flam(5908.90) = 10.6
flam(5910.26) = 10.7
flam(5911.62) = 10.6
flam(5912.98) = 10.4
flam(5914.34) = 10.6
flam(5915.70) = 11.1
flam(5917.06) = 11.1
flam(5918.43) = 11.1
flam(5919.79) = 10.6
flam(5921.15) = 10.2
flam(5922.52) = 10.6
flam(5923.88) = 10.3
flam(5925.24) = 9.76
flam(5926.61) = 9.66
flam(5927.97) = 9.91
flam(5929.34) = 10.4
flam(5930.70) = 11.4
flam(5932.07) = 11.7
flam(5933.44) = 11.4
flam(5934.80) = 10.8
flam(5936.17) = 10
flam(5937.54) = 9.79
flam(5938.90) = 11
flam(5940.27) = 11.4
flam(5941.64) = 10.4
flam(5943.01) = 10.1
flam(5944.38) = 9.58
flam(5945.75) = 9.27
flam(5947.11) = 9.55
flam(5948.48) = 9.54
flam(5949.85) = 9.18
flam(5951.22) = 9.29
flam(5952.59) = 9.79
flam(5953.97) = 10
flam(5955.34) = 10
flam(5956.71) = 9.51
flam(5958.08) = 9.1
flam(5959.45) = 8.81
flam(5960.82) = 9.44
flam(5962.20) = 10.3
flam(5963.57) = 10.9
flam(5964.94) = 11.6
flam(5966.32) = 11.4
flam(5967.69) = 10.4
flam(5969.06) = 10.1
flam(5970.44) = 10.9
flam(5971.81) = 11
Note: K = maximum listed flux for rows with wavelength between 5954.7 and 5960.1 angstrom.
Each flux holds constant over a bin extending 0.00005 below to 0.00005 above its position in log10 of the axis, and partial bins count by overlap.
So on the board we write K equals 10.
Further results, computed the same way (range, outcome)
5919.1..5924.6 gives 10.6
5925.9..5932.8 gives 11.7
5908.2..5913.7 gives 10.7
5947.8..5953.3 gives 9.79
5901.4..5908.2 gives 9.88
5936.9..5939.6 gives 11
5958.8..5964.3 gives 10.9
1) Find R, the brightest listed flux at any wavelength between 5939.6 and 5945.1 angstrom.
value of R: 11.4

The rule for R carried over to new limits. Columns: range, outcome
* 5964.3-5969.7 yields 11.6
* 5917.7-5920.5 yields 11.1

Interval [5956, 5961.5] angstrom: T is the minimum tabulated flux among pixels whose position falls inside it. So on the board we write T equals 8.81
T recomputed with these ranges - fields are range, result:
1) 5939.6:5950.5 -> 9.18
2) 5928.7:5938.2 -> 9.79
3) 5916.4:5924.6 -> 10.2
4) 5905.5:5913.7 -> 9.16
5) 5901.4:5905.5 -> 9.2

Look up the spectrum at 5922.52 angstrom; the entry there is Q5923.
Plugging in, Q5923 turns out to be 10.6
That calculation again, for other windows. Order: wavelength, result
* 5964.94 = 11.6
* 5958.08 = 9.1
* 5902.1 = 9.57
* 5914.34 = 10.6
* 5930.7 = 11.4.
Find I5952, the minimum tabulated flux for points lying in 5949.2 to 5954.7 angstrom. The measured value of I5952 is 9.18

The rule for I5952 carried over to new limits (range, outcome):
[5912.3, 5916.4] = 10.4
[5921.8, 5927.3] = 9.66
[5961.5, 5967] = 10.3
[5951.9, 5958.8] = 9.1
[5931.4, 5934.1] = 11.4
